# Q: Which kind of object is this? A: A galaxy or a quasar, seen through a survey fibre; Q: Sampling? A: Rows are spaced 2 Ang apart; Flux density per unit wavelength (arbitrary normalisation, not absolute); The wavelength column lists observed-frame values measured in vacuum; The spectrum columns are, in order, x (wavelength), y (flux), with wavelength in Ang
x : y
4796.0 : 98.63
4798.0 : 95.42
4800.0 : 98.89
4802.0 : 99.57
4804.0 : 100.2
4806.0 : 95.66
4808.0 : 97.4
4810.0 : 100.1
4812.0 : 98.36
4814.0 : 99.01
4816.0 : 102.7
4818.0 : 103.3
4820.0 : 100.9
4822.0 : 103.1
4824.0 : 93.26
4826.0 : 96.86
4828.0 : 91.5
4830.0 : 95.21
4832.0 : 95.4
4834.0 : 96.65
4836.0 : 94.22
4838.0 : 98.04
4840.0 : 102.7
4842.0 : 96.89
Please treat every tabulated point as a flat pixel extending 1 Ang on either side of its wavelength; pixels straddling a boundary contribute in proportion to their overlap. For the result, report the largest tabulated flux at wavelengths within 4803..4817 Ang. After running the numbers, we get 102.7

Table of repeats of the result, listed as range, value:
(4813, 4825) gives 103.3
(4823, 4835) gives 96.86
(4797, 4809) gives 100.2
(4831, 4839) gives 98.04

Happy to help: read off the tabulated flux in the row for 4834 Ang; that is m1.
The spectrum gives 96.65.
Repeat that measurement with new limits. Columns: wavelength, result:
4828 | 91.5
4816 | 102.7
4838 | 98.04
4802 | 99.57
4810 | 100.1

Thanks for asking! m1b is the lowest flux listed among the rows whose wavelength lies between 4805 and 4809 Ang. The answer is 95.66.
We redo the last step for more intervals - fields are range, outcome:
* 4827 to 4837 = 91.5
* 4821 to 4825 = 93.26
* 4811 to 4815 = 98.36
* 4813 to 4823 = 99.01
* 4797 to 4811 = 95.42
